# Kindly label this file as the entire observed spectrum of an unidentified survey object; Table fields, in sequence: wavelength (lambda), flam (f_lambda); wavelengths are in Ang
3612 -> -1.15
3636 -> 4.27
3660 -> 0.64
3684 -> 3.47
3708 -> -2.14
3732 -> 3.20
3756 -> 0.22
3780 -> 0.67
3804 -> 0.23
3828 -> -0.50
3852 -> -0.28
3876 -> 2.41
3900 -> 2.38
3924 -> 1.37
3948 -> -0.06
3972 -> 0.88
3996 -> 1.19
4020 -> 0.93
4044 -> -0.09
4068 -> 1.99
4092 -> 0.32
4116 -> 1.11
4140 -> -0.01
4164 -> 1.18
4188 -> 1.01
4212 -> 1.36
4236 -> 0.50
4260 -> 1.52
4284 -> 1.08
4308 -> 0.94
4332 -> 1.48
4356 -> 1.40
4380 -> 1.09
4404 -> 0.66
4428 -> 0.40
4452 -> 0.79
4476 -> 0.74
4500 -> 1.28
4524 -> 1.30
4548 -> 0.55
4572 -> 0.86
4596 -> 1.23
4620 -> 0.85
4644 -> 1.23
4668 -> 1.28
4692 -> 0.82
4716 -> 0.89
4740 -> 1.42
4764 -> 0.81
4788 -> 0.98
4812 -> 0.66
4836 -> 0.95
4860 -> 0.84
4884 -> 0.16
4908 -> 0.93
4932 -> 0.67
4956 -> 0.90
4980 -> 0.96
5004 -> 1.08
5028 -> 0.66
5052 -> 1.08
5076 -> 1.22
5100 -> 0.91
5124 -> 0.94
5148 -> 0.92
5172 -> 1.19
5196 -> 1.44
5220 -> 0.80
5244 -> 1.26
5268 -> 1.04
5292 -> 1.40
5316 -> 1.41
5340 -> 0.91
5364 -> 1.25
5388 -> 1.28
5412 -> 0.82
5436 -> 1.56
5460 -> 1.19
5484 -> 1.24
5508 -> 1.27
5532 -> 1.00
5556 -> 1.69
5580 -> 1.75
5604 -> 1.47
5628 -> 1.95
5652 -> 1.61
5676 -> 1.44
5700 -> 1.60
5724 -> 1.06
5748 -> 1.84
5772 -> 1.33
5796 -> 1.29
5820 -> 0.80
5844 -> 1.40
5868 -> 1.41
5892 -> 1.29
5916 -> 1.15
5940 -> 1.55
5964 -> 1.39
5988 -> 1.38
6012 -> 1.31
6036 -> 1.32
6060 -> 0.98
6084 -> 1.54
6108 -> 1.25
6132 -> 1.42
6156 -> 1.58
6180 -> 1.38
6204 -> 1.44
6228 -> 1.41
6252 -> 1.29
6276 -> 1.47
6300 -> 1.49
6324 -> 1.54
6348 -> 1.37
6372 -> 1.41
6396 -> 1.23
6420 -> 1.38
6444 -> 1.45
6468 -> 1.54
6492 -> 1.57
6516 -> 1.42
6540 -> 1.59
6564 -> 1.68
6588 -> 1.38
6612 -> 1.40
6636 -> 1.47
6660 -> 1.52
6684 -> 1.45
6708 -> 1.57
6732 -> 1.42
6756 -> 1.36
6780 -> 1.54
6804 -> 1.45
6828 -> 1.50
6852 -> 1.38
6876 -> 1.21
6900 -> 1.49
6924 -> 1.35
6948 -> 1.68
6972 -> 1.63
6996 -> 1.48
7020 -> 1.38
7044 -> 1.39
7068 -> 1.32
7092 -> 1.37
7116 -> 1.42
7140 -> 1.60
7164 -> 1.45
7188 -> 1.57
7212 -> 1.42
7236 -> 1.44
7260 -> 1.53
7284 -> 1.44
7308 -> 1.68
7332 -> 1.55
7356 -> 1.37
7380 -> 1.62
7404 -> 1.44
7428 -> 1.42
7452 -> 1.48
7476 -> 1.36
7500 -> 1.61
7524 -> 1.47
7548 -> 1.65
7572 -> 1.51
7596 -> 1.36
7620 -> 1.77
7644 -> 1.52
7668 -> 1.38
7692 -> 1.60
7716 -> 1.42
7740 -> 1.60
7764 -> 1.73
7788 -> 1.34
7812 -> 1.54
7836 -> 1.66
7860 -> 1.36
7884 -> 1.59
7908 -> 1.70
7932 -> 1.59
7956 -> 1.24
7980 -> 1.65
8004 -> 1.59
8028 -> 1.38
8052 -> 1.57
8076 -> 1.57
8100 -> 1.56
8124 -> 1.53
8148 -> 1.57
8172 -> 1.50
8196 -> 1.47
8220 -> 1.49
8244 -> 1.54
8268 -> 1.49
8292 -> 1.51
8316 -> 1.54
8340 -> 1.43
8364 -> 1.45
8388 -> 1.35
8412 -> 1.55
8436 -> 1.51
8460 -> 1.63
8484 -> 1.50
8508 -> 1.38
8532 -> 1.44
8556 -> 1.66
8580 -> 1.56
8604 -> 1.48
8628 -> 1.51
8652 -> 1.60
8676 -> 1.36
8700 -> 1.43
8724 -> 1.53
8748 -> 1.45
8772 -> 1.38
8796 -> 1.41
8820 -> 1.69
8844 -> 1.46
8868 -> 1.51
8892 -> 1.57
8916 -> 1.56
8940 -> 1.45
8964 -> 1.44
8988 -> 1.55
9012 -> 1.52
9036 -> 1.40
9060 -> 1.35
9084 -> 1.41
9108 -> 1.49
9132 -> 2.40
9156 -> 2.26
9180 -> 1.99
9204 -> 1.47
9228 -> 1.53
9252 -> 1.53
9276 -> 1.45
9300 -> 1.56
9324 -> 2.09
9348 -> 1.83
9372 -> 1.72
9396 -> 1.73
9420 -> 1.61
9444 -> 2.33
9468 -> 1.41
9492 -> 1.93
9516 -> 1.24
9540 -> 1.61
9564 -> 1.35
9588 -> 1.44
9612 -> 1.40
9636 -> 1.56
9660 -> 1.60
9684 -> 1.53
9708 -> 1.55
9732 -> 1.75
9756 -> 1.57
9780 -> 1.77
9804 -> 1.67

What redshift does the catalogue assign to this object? 0.39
